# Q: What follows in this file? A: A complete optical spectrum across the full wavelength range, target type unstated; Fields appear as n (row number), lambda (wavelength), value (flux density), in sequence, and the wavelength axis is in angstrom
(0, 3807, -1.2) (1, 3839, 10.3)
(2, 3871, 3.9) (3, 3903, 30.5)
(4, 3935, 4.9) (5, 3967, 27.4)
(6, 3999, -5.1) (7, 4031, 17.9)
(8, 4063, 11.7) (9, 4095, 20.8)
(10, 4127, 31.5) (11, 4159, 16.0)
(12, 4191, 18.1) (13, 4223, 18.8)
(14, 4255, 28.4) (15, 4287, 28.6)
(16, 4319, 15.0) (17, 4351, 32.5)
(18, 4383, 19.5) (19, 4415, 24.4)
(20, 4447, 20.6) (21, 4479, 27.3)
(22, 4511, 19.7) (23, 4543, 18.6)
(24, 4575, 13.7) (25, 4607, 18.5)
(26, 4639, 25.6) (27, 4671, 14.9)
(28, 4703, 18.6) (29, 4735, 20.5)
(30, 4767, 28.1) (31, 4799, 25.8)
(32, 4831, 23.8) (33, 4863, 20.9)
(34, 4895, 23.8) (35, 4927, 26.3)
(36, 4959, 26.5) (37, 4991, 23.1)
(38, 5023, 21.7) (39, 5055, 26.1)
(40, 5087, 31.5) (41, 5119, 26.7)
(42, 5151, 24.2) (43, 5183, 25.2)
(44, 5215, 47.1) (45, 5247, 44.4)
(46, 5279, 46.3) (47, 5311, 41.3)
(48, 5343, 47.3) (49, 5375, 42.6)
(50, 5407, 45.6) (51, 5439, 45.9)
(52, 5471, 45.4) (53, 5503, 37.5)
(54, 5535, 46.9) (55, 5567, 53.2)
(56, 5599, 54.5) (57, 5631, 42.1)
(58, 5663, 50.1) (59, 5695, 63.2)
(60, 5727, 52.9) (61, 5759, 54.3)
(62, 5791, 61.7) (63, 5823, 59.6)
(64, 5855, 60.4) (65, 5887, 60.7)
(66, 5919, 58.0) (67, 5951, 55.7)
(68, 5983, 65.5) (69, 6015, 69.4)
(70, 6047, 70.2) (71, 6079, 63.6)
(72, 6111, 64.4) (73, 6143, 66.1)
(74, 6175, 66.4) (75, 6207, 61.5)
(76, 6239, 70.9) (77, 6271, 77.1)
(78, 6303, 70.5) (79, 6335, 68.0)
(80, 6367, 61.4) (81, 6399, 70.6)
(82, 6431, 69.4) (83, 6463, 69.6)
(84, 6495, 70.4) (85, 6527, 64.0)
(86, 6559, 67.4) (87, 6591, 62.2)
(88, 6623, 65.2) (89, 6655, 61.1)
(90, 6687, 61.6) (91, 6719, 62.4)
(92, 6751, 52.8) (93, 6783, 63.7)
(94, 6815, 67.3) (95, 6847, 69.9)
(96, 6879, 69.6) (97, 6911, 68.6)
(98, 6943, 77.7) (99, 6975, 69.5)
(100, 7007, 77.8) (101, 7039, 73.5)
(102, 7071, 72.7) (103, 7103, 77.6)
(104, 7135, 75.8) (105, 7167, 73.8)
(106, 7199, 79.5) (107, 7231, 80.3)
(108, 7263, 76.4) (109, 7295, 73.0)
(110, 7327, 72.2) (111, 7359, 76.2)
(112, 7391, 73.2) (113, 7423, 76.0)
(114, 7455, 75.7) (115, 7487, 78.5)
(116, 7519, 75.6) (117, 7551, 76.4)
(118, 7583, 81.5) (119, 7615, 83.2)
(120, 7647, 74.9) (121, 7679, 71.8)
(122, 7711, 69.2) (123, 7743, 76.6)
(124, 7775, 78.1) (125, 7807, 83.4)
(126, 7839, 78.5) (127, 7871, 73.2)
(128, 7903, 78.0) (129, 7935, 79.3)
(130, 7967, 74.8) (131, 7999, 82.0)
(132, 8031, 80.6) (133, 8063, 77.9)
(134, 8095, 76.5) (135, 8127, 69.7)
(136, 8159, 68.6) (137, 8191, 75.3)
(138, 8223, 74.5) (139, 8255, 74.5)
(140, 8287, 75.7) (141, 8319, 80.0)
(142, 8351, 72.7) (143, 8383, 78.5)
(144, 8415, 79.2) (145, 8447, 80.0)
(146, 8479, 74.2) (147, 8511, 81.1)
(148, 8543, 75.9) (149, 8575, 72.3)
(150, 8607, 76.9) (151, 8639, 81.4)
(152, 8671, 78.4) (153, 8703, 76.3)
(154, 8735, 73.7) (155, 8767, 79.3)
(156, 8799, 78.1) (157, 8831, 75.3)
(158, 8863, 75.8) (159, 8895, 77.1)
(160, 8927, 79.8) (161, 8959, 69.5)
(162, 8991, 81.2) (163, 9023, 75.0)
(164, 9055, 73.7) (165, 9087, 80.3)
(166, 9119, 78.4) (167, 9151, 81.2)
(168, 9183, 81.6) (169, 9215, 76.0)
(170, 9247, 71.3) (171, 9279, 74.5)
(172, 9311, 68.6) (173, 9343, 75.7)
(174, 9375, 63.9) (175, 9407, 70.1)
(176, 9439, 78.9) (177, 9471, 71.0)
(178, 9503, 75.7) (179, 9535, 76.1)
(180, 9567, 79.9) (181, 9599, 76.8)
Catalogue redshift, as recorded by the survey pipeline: 0.305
